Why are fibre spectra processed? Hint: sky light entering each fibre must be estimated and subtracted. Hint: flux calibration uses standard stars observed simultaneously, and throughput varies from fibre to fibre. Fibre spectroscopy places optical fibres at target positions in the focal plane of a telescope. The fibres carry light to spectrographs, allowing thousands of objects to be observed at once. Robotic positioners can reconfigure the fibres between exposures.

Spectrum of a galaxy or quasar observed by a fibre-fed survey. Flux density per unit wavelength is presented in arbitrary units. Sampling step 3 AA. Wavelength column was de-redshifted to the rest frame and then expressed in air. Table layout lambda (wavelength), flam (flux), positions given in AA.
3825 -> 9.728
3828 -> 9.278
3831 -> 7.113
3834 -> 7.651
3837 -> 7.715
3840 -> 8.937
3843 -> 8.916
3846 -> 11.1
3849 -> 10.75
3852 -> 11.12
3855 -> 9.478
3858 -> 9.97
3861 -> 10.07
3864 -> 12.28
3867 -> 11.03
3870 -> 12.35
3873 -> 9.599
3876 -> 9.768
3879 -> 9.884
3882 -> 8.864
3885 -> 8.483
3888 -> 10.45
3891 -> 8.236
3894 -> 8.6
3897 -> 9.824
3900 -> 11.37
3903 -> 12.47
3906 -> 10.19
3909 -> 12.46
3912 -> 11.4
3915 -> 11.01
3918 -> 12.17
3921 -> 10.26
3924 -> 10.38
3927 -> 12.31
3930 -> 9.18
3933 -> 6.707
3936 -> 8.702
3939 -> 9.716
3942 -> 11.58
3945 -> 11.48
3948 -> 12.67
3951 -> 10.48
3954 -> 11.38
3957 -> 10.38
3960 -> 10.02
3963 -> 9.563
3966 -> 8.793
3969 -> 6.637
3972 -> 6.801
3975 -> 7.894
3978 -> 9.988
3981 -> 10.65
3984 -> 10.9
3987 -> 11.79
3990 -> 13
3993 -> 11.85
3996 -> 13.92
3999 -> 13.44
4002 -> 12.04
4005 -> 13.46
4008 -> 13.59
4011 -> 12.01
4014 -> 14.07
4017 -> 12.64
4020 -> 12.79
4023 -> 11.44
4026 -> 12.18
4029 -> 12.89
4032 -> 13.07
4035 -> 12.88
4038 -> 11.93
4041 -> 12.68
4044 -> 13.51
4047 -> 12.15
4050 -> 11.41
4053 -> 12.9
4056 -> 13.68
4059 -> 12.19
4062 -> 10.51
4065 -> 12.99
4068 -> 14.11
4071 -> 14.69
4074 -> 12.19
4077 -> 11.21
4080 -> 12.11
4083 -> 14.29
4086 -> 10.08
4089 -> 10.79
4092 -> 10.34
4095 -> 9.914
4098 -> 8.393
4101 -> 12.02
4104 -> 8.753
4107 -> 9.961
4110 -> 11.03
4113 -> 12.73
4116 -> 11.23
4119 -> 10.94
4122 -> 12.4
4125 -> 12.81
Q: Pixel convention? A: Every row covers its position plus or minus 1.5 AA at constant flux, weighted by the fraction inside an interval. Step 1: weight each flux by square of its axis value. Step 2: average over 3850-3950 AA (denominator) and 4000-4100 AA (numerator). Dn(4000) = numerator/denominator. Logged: 1.3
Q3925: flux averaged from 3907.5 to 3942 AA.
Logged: 10.4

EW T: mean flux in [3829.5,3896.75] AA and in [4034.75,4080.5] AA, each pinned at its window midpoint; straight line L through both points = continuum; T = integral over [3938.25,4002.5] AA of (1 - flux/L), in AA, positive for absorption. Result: 3.4 AA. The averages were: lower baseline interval 9.66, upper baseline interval 12.6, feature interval 10.7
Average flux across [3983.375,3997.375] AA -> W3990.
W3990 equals 12.4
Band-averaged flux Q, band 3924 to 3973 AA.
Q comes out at 9.82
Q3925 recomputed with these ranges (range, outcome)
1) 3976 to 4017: 12.3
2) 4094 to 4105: 9.81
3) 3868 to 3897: 9.62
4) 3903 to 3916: 11.4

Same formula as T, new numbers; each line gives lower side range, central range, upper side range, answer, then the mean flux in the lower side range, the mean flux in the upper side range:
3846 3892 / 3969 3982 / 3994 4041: 3.84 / 10.2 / 12.8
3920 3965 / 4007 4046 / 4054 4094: -4.06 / 10.3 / 12.2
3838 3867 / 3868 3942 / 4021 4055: 4.64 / 10.3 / 12.5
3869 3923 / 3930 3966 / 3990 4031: 4.24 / 10.4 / 12.8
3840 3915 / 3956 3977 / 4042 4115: 4.57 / 10.3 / 11.8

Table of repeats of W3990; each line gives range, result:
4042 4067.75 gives 12.5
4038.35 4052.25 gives 12.4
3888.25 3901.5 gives 9.6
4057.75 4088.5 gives 12.4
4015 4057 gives 12.6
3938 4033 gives 11.3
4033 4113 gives 11.8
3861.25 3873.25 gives 11.4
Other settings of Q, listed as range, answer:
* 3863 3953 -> 10.5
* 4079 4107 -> 10.7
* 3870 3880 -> 10.1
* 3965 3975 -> 7.41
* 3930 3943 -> 9.08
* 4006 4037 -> 12.8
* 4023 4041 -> 12.5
